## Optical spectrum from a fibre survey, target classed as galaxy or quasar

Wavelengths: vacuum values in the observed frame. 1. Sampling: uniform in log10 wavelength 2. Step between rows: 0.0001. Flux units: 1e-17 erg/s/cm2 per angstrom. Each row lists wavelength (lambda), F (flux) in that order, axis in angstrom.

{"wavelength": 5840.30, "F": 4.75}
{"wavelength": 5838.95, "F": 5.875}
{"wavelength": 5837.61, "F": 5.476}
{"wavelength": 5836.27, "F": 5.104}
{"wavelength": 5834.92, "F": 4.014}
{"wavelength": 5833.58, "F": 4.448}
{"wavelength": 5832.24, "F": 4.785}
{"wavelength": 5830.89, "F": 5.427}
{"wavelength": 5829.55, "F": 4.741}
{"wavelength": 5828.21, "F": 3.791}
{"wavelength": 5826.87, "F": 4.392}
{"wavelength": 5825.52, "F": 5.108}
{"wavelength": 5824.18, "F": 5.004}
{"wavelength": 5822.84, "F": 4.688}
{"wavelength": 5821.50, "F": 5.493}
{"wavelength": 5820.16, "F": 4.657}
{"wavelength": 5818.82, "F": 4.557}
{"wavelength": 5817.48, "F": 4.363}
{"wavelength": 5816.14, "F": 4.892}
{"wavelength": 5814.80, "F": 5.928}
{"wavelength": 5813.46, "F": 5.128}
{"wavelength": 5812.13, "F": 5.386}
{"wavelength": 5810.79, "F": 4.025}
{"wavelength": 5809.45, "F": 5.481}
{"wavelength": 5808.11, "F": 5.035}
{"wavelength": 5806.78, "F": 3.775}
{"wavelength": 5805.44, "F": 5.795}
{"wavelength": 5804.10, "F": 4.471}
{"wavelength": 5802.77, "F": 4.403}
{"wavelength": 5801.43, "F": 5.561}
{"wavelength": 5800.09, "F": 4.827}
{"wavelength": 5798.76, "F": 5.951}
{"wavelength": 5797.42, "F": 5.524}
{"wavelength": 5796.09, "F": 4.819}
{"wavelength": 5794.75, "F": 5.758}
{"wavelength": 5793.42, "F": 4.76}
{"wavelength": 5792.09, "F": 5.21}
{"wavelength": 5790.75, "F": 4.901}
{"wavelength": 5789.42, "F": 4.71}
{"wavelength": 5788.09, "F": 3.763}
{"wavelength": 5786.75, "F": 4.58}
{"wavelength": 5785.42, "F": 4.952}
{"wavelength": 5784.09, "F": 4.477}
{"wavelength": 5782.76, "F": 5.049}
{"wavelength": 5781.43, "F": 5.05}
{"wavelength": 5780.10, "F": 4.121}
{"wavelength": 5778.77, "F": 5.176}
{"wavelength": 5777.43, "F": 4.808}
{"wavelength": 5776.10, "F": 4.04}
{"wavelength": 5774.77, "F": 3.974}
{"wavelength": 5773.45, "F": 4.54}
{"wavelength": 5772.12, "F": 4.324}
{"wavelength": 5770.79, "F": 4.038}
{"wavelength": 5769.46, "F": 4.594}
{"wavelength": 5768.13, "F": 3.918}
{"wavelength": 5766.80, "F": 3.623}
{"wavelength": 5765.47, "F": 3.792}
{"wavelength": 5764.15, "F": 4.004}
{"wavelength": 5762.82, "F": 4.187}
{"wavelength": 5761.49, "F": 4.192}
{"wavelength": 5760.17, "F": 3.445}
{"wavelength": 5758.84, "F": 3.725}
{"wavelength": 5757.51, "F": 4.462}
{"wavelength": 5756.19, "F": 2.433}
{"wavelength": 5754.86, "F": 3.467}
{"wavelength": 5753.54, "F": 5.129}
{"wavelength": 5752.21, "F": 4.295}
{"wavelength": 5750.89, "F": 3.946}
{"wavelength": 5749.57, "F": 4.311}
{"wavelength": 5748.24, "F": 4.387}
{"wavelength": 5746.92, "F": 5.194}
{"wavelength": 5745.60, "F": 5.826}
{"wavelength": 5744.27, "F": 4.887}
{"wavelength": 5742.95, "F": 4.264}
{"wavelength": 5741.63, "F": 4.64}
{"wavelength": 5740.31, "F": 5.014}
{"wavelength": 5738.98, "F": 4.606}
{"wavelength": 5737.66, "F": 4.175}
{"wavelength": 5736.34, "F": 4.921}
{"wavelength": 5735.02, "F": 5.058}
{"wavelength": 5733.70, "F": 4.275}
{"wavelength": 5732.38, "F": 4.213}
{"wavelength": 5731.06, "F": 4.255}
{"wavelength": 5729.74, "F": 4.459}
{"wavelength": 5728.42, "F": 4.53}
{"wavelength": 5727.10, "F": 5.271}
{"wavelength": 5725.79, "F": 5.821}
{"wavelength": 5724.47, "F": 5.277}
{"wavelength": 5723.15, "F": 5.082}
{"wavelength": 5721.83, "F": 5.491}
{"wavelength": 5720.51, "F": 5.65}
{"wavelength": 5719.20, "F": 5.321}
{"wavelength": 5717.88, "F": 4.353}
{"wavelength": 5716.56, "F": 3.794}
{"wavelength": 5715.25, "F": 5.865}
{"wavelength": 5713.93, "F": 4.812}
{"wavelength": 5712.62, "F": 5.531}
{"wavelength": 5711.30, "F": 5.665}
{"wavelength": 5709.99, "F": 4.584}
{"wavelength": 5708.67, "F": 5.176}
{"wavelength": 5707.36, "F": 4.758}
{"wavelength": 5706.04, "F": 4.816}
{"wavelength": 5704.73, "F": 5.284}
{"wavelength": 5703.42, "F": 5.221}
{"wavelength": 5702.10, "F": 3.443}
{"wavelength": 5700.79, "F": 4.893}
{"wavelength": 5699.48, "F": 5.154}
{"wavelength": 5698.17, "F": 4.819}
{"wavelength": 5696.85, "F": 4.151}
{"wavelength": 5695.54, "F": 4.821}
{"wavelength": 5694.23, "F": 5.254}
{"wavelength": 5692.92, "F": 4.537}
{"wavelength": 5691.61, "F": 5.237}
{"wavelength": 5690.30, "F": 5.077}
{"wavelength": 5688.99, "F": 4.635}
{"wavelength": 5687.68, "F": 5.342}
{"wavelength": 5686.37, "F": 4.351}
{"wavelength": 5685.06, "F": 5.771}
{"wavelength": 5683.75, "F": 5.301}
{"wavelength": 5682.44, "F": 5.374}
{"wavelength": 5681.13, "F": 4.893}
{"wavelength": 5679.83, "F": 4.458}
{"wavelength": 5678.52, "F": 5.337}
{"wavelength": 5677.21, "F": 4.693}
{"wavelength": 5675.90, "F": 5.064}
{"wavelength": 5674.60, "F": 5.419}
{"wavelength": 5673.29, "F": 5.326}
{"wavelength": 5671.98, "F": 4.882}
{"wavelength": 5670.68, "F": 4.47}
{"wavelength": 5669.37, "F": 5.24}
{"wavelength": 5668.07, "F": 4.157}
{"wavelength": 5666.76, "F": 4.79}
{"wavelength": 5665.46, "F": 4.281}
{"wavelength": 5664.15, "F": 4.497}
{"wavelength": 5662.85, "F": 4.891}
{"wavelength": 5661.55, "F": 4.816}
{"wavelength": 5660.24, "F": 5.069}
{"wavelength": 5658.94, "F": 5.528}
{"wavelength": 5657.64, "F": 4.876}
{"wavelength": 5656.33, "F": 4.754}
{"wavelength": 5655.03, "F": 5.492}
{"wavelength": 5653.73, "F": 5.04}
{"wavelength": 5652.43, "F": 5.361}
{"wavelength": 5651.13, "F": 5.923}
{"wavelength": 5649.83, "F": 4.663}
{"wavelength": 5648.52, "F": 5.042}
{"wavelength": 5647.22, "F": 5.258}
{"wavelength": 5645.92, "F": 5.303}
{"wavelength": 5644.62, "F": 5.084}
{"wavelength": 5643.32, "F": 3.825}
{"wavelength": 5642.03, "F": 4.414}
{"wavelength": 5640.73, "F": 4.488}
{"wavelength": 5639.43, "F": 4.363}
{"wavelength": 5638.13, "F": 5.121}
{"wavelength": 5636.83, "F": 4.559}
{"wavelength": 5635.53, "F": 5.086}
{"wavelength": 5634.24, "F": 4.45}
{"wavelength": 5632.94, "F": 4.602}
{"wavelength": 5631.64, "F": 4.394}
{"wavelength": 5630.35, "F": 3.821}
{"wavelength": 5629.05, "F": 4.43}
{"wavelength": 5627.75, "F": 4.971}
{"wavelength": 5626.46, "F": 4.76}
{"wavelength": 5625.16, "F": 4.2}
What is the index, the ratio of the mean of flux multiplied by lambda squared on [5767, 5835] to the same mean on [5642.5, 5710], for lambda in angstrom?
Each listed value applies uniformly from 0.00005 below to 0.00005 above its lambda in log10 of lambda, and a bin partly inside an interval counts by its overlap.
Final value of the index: 1.01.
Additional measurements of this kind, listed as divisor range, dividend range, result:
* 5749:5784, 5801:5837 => 1.17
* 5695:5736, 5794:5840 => 1.05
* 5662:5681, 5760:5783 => 0.92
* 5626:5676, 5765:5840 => 1.04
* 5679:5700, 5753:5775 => 0.83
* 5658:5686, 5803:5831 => 1.03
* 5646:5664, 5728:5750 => 0.94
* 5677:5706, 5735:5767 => 0.90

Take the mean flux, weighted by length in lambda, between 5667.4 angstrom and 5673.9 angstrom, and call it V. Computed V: 4.81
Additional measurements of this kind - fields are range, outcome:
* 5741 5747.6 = 4.97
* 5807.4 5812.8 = 4.98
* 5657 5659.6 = 5.21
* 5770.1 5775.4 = 4.23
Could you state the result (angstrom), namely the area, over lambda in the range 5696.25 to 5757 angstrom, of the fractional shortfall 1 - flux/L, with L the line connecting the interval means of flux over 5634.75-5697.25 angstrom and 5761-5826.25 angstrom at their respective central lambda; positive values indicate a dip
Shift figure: 1.0 angstrom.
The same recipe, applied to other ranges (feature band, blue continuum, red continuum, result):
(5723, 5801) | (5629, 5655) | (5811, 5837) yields 4.09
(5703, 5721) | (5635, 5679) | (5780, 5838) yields -0.56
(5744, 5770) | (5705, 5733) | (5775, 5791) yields 3.22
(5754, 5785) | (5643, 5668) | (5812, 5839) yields 4.73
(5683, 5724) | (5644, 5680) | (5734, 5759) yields -2.08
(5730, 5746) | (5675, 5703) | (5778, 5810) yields 0.82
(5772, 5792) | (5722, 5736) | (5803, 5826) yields 1.24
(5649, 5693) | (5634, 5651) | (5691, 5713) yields -1.41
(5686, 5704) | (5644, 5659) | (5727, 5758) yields 0.23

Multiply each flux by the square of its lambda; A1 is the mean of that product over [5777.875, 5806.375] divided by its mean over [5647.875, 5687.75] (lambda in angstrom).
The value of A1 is 1.03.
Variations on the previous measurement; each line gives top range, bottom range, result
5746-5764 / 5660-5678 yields 0.88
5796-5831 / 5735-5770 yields 1.17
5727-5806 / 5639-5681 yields 0.96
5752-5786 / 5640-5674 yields 0.90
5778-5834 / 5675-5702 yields 1.03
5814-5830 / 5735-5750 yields 1.04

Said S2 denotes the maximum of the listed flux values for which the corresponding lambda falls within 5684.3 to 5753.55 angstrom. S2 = 5.865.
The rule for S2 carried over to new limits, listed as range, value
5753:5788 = 5.176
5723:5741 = 5.821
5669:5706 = 5.771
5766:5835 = 5.951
